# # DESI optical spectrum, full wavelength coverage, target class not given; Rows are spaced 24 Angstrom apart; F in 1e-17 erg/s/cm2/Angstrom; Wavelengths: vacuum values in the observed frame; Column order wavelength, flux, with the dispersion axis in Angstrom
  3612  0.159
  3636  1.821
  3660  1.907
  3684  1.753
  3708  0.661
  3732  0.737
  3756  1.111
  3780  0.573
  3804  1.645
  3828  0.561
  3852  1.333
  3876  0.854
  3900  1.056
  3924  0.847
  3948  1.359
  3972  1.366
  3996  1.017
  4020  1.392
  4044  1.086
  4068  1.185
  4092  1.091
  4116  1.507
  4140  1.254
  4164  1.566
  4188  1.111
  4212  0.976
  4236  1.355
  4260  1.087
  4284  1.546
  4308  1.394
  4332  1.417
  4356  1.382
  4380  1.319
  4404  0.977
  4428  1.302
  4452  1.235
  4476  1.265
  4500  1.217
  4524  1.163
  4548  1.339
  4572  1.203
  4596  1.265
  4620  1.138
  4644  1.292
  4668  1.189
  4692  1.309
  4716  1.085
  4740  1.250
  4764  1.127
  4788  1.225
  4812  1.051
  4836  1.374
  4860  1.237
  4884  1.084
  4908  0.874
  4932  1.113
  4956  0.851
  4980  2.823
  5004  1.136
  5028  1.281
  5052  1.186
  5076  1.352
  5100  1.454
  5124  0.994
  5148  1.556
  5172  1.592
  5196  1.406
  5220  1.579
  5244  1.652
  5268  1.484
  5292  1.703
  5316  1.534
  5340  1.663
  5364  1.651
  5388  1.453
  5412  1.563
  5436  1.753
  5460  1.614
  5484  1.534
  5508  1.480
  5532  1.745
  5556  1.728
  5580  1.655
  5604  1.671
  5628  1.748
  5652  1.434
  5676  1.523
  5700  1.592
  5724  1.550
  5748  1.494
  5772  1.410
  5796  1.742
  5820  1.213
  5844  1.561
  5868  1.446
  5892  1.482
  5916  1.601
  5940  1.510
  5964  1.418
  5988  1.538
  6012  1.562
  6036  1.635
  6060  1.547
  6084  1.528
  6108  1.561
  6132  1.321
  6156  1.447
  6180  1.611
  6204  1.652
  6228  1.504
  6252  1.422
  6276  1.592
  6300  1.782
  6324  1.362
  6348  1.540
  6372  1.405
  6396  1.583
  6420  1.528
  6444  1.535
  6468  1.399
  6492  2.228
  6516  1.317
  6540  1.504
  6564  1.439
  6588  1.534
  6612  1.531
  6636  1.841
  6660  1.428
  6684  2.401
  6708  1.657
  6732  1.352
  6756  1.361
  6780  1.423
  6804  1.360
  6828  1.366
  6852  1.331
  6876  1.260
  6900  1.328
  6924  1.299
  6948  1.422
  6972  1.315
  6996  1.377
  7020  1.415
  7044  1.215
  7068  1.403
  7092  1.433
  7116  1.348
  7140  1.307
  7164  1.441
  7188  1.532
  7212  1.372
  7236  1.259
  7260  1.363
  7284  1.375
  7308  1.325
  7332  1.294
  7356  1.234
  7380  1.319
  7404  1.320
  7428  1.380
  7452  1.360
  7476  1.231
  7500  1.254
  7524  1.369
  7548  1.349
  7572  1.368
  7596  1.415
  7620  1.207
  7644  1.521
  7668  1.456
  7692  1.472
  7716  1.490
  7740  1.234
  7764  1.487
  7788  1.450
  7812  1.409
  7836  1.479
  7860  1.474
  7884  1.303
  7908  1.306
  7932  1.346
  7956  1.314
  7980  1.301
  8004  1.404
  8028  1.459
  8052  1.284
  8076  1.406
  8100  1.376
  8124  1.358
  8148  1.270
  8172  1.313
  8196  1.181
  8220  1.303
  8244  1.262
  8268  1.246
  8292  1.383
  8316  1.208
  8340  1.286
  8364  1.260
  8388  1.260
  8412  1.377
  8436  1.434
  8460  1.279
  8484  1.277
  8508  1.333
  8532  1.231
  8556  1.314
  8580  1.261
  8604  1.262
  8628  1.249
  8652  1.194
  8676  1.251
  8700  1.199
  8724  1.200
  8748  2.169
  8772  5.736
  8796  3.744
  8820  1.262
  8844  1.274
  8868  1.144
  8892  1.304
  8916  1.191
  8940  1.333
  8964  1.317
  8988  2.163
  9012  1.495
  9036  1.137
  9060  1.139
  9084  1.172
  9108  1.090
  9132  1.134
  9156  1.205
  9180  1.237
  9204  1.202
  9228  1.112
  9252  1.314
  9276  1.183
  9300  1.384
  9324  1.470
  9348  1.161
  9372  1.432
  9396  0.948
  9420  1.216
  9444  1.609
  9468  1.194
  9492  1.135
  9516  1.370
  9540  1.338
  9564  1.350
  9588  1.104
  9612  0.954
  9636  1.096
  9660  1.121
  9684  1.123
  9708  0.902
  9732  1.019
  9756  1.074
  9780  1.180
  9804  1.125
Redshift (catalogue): 0.34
